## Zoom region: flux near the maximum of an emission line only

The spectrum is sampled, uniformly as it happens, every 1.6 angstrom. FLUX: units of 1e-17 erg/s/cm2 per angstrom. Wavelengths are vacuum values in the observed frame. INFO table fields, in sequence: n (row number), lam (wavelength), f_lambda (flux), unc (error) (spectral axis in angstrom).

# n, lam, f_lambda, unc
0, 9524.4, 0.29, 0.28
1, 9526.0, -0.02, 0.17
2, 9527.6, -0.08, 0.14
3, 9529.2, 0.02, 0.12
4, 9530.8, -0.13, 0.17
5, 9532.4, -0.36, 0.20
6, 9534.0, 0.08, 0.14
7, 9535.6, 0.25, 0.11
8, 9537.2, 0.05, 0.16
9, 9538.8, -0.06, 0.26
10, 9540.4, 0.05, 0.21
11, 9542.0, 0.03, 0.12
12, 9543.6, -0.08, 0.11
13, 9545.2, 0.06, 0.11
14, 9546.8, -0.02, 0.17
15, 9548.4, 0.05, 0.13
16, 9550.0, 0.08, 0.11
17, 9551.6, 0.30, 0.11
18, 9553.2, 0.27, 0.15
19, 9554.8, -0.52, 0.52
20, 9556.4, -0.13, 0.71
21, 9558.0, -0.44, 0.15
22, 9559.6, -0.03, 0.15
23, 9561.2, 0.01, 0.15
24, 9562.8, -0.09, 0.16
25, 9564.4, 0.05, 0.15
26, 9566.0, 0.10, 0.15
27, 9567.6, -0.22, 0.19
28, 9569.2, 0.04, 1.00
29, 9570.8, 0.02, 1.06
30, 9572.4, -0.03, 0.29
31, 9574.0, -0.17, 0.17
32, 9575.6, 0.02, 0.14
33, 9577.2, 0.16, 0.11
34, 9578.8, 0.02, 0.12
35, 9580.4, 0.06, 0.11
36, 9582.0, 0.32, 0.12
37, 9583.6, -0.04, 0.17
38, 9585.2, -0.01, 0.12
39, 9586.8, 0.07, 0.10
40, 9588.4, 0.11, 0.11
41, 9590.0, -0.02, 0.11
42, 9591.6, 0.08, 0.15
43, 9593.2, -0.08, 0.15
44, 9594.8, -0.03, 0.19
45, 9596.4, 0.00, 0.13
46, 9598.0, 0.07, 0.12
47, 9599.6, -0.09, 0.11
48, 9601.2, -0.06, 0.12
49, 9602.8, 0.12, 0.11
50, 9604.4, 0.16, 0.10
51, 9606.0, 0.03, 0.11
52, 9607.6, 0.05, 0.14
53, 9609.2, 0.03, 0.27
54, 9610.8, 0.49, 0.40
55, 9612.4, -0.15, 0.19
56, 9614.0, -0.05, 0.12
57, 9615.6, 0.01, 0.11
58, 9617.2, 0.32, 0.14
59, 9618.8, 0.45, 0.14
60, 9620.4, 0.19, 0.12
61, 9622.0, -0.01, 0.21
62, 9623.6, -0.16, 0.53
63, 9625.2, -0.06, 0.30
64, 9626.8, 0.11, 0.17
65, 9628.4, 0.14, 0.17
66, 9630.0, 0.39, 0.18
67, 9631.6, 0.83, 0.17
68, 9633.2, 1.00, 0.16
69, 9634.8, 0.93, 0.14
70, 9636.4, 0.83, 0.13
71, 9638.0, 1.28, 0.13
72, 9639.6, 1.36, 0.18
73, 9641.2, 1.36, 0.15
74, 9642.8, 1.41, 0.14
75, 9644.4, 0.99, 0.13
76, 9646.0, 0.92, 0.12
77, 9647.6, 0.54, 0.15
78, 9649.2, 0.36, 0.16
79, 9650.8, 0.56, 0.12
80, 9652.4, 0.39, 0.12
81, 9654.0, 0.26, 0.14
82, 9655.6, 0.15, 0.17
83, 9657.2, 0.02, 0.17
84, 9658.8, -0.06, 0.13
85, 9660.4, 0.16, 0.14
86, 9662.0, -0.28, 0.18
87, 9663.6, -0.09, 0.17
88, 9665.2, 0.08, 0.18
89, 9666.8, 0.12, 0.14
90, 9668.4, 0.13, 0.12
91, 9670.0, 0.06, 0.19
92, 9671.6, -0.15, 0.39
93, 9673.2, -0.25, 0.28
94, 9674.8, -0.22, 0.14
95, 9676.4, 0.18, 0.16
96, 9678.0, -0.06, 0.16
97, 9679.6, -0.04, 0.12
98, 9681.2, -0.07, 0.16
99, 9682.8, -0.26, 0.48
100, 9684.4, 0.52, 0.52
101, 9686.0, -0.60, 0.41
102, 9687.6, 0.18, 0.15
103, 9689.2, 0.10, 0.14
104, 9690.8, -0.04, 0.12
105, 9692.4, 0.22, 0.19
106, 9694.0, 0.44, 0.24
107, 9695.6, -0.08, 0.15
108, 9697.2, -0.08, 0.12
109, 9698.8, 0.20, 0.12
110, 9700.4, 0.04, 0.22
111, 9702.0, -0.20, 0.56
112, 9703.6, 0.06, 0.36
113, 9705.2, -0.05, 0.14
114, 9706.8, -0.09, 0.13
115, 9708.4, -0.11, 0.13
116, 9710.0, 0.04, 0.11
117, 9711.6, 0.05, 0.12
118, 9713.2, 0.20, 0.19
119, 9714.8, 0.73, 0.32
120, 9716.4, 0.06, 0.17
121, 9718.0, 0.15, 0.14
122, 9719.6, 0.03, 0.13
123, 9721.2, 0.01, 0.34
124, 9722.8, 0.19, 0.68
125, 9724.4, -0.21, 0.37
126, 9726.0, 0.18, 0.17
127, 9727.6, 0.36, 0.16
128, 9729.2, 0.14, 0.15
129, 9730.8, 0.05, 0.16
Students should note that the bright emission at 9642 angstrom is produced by [O II] 3727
